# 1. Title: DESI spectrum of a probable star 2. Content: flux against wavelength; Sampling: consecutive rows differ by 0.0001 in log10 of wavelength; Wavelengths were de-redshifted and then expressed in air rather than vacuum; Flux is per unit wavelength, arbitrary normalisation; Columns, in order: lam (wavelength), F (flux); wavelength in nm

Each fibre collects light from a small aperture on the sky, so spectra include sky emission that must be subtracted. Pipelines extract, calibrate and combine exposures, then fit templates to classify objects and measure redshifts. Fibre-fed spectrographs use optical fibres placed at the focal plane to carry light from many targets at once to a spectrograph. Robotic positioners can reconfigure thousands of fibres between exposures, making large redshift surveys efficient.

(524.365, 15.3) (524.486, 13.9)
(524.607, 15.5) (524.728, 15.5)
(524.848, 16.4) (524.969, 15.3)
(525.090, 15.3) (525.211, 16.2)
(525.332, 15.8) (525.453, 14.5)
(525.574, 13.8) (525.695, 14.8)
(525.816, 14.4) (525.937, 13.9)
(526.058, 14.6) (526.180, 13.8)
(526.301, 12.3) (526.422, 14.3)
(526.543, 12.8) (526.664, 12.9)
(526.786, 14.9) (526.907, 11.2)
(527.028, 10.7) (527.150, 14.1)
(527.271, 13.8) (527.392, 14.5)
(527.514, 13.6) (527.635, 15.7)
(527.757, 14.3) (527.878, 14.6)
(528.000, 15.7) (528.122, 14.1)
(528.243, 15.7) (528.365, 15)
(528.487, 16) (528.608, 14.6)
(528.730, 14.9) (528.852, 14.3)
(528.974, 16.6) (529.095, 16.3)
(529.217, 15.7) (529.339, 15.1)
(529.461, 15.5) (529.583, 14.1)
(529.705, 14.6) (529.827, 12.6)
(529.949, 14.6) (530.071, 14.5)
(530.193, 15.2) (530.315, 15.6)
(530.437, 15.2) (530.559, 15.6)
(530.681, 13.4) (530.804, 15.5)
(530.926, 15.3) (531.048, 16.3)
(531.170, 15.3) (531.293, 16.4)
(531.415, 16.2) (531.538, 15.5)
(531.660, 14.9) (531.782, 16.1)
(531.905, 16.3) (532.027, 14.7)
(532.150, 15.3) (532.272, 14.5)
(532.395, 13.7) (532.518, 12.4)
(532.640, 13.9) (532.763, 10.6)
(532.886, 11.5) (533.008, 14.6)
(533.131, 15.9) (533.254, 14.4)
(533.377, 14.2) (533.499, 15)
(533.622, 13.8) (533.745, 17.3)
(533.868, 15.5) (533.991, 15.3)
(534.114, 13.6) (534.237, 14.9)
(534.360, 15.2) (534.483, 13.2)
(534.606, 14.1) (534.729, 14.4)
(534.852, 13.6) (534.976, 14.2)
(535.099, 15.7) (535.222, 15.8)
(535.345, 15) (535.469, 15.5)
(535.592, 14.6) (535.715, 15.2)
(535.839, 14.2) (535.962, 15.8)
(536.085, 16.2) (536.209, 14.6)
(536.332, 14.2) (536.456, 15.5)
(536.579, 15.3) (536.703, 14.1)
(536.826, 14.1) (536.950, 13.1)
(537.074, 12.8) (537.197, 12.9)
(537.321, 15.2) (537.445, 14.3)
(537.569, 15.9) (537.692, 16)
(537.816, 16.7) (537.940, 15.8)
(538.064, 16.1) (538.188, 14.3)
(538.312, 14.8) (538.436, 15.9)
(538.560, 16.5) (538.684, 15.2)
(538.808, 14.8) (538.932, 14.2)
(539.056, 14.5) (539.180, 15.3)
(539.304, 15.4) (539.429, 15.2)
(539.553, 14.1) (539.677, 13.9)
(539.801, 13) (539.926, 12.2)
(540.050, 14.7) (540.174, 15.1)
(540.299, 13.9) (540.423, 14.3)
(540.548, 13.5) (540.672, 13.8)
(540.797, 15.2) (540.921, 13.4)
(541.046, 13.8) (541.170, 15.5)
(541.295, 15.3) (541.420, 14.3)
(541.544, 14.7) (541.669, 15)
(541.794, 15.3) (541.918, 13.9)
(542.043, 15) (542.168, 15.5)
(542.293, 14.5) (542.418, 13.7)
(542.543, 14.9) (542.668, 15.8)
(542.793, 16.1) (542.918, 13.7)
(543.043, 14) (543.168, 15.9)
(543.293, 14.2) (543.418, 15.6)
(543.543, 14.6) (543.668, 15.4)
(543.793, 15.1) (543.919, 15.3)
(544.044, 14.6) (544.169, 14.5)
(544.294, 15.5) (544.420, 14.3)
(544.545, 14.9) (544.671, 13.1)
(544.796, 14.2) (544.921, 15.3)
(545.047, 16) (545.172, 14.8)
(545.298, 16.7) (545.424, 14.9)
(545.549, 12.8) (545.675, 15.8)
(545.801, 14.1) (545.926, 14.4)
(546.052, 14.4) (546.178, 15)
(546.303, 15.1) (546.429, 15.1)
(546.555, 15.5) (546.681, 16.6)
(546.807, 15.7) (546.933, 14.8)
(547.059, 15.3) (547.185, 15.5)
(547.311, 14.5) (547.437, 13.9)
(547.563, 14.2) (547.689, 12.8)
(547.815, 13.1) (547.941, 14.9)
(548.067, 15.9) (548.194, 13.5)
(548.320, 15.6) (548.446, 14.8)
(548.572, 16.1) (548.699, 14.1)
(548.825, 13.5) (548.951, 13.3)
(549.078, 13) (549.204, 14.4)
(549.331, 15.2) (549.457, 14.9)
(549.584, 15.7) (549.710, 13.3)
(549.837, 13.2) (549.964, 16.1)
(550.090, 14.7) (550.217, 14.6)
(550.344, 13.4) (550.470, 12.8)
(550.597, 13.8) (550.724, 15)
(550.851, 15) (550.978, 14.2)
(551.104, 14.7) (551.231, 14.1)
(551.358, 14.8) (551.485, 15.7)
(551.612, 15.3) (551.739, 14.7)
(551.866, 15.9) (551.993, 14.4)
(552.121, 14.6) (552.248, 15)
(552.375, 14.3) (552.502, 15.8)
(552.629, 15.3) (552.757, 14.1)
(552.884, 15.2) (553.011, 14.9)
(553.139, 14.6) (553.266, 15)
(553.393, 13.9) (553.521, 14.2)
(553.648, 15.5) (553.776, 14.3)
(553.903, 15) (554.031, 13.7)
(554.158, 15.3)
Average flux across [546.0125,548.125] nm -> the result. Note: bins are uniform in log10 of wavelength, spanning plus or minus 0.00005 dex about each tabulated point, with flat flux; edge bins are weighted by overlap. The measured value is 14.8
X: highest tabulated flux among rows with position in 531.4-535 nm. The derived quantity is 17.3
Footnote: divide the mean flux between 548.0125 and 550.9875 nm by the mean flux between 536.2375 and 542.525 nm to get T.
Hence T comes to 0.99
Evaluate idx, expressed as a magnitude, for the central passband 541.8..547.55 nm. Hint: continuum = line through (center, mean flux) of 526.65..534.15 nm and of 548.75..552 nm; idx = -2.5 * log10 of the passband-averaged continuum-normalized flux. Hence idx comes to -0.03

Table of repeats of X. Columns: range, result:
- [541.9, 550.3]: 16.7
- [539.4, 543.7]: 16.1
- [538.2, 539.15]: 16.5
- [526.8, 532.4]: 16.6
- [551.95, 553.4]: 15.8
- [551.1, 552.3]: 15.9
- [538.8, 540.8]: 15.4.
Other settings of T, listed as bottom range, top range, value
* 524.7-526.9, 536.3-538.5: 1.03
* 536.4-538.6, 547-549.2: 0.96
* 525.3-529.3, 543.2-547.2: 1.04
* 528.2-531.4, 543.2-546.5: 0.98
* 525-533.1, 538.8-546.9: 1.01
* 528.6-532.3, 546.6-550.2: 0.96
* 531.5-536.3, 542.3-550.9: 1.00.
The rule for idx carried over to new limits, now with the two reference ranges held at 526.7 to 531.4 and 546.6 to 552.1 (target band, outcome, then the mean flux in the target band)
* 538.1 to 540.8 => 0.010 mag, 14.5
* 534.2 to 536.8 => -0.008 mag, 14.8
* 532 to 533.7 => 0.063 mag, 13.9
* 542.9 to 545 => -0.009 mag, 14.8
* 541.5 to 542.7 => -0.011 mag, 14.8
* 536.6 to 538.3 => -0.003 mag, 14.7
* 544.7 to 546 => -0.017 mag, 14.9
